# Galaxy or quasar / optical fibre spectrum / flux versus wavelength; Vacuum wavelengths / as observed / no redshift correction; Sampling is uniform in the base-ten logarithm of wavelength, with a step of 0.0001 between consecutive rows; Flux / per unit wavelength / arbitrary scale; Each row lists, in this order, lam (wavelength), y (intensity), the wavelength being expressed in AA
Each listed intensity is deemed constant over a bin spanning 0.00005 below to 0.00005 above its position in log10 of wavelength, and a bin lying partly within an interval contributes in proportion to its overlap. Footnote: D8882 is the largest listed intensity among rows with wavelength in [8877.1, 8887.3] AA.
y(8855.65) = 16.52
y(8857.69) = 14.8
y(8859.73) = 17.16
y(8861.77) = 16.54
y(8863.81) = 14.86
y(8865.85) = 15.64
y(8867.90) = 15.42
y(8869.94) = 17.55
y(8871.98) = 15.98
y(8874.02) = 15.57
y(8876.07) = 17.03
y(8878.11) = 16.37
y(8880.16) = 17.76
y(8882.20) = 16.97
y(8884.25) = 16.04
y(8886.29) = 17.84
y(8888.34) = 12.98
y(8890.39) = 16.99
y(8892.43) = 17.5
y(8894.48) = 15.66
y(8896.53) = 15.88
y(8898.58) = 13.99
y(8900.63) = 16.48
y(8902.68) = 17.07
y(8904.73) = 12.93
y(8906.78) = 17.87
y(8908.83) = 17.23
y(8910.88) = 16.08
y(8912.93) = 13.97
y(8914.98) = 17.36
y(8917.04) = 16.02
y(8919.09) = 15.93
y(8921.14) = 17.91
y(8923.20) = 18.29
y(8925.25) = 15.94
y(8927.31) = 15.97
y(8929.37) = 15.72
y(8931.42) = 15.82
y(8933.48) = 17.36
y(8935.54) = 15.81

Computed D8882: 17.84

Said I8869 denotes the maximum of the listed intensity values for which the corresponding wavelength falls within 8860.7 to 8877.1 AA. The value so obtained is 17.55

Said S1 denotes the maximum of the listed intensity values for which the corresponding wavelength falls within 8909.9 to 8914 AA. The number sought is 16.08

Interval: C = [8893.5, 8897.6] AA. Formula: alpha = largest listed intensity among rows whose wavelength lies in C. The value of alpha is 15.88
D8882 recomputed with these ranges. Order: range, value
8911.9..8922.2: 17.91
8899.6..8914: 17.87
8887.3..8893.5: 17.5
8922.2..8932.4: 18.29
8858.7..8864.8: 17.16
